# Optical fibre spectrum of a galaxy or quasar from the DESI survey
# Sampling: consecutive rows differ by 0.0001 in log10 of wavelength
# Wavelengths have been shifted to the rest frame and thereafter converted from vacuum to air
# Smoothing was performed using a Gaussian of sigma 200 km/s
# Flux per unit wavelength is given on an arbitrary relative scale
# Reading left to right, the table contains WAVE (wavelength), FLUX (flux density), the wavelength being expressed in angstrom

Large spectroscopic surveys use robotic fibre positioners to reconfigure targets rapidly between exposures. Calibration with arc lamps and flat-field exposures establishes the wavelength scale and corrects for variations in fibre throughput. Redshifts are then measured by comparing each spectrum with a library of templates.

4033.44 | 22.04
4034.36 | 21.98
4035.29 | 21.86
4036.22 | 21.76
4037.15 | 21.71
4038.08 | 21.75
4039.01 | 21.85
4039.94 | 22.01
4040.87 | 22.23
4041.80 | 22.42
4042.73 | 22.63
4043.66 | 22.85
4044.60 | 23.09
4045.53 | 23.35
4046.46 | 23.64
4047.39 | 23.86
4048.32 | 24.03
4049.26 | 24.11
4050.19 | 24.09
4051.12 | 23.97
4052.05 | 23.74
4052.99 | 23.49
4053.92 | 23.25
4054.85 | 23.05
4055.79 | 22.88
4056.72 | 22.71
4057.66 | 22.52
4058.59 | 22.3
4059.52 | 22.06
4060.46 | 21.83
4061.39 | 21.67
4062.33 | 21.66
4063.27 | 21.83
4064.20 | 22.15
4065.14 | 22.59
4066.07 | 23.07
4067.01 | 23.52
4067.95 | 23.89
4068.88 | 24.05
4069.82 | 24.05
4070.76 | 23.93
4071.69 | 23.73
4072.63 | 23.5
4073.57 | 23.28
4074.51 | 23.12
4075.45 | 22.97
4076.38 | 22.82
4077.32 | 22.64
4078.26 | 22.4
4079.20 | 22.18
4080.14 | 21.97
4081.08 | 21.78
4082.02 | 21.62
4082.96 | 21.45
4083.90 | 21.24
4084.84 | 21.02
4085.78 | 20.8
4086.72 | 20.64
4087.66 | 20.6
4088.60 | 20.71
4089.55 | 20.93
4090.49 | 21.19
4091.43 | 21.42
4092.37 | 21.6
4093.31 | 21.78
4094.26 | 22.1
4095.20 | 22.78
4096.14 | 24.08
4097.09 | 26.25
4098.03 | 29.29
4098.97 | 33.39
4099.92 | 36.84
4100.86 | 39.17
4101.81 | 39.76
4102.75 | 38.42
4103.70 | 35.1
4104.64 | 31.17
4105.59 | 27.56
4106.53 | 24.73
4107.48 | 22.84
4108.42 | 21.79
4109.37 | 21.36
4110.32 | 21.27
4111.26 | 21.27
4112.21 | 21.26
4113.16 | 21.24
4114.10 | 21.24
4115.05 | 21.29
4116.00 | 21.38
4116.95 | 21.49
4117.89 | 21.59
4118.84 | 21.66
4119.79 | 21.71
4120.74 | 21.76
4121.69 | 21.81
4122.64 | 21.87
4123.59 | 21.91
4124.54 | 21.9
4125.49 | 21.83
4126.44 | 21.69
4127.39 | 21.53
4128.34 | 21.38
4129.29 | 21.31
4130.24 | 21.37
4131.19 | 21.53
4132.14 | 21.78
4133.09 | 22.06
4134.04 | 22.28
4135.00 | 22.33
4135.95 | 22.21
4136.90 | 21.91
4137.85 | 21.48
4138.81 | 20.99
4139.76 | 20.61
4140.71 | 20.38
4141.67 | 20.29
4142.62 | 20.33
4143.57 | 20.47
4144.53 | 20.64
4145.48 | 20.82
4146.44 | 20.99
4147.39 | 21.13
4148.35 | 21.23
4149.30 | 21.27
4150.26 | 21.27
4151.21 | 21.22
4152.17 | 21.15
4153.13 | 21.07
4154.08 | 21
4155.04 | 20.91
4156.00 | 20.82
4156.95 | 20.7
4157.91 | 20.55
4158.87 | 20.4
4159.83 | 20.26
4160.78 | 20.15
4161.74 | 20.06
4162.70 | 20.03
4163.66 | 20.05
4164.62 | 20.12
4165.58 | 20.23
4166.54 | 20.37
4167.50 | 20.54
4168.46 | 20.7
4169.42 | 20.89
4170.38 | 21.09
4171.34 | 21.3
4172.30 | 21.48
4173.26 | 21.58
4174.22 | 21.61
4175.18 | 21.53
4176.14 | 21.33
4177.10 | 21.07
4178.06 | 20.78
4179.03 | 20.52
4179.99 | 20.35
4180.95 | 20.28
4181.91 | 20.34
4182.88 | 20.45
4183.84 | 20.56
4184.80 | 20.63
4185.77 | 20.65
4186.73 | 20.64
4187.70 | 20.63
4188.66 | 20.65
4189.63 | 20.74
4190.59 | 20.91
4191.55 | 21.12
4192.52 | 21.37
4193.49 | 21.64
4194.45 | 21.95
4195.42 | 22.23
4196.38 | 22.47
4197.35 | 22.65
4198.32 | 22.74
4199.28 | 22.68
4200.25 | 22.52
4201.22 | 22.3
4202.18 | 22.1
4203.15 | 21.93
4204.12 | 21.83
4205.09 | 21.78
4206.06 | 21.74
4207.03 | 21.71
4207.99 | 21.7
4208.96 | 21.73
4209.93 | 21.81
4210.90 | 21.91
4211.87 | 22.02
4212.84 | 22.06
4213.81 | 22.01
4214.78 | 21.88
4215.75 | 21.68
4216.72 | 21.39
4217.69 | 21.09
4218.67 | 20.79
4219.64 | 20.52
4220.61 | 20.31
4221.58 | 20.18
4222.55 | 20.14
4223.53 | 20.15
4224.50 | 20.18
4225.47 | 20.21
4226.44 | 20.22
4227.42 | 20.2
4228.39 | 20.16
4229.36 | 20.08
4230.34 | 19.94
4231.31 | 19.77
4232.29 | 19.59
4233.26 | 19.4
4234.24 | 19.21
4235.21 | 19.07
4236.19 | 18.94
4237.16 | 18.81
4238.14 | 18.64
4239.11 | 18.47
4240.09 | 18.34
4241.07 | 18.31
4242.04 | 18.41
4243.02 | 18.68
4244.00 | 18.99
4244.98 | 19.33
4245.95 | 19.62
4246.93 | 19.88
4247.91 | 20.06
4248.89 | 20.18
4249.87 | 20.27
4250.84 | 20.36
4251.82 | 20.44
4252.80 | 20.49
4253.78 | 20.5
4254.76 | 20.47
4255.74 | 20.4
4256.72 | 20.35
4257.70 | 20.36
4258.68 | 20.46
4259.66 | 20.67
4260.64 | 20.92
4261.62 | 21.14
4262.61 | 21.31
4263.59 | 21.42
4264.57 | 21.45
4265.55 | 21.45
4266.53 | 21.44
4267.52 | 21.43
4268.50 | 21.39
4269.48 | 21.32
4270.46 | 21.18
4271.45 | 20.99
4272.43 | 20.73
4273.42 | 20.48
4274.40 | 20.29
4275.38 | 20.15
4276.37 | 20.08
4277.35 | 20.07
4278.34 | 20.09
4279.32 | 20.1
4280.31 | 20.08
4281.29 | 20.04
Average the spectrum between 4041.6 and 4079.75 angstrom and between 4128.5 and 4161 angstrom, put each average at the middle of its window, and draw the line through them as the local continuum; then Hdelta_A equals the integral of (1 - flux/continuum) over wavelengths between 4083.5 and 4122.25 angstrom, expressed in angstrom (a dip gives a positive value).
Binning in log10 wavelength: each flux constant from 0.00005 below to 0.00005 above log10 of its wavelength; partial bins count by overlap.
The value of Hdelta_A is -4.4 angstrom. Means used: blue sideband 23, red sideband 21.1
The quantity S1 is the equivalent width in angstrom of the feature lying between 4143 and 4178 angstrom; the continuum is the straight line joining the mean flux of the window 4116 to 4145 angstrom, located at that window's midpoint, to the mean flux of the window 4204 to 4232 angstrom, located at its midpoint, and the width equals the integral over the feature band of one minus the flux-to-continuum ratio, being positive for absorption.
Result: 0.8 angstrom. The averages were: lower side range 21.5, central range 20.8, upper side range 21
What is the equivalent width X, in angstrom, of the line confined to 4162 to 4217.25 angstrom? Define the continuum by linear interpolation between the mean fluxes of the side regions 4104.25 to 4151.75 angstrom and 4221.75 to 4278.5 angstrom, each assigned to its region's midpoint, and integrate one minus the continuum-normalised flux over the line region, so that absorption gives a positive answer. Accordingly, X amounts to -1.0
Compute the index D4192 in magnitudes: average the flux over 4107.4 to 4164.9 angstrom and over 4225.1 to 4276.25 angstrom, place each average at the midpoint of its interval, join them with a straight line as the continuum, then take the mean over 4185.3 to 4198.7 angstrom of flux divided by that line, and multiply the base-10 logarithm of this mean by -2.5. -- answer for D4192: -0.04 mag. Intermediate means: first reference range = 21.2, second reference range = 20.1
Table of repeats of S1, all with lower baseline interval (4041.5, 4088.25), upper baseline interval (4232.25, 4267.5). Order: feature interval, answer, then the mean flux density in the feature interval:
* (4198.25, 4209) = -0.73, 22.1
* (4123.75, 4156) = 0.48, 21.3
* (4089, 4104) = -4.08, 28.3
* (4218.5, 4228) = 0.04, 20.3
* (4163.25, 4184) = 0.31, 20.8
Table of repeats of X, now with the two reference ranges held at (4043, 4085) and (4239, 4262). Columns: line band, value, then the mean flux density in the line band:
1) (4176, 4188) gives 0.2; 20.6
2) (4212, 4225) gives -0.4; 21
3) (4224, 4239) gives 0.4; 19.6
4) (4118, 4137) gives 0.1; 21.8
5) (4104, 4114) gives -0.6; 23.6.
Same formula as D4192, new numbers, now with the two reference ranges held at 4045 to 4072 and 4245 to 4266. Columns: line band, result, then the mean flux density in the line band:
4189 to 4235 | 0.00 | 21.2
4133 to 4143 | 0.04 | 21.3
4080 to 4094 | 0.08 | 21.2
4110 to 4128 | 0.04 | 21.6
